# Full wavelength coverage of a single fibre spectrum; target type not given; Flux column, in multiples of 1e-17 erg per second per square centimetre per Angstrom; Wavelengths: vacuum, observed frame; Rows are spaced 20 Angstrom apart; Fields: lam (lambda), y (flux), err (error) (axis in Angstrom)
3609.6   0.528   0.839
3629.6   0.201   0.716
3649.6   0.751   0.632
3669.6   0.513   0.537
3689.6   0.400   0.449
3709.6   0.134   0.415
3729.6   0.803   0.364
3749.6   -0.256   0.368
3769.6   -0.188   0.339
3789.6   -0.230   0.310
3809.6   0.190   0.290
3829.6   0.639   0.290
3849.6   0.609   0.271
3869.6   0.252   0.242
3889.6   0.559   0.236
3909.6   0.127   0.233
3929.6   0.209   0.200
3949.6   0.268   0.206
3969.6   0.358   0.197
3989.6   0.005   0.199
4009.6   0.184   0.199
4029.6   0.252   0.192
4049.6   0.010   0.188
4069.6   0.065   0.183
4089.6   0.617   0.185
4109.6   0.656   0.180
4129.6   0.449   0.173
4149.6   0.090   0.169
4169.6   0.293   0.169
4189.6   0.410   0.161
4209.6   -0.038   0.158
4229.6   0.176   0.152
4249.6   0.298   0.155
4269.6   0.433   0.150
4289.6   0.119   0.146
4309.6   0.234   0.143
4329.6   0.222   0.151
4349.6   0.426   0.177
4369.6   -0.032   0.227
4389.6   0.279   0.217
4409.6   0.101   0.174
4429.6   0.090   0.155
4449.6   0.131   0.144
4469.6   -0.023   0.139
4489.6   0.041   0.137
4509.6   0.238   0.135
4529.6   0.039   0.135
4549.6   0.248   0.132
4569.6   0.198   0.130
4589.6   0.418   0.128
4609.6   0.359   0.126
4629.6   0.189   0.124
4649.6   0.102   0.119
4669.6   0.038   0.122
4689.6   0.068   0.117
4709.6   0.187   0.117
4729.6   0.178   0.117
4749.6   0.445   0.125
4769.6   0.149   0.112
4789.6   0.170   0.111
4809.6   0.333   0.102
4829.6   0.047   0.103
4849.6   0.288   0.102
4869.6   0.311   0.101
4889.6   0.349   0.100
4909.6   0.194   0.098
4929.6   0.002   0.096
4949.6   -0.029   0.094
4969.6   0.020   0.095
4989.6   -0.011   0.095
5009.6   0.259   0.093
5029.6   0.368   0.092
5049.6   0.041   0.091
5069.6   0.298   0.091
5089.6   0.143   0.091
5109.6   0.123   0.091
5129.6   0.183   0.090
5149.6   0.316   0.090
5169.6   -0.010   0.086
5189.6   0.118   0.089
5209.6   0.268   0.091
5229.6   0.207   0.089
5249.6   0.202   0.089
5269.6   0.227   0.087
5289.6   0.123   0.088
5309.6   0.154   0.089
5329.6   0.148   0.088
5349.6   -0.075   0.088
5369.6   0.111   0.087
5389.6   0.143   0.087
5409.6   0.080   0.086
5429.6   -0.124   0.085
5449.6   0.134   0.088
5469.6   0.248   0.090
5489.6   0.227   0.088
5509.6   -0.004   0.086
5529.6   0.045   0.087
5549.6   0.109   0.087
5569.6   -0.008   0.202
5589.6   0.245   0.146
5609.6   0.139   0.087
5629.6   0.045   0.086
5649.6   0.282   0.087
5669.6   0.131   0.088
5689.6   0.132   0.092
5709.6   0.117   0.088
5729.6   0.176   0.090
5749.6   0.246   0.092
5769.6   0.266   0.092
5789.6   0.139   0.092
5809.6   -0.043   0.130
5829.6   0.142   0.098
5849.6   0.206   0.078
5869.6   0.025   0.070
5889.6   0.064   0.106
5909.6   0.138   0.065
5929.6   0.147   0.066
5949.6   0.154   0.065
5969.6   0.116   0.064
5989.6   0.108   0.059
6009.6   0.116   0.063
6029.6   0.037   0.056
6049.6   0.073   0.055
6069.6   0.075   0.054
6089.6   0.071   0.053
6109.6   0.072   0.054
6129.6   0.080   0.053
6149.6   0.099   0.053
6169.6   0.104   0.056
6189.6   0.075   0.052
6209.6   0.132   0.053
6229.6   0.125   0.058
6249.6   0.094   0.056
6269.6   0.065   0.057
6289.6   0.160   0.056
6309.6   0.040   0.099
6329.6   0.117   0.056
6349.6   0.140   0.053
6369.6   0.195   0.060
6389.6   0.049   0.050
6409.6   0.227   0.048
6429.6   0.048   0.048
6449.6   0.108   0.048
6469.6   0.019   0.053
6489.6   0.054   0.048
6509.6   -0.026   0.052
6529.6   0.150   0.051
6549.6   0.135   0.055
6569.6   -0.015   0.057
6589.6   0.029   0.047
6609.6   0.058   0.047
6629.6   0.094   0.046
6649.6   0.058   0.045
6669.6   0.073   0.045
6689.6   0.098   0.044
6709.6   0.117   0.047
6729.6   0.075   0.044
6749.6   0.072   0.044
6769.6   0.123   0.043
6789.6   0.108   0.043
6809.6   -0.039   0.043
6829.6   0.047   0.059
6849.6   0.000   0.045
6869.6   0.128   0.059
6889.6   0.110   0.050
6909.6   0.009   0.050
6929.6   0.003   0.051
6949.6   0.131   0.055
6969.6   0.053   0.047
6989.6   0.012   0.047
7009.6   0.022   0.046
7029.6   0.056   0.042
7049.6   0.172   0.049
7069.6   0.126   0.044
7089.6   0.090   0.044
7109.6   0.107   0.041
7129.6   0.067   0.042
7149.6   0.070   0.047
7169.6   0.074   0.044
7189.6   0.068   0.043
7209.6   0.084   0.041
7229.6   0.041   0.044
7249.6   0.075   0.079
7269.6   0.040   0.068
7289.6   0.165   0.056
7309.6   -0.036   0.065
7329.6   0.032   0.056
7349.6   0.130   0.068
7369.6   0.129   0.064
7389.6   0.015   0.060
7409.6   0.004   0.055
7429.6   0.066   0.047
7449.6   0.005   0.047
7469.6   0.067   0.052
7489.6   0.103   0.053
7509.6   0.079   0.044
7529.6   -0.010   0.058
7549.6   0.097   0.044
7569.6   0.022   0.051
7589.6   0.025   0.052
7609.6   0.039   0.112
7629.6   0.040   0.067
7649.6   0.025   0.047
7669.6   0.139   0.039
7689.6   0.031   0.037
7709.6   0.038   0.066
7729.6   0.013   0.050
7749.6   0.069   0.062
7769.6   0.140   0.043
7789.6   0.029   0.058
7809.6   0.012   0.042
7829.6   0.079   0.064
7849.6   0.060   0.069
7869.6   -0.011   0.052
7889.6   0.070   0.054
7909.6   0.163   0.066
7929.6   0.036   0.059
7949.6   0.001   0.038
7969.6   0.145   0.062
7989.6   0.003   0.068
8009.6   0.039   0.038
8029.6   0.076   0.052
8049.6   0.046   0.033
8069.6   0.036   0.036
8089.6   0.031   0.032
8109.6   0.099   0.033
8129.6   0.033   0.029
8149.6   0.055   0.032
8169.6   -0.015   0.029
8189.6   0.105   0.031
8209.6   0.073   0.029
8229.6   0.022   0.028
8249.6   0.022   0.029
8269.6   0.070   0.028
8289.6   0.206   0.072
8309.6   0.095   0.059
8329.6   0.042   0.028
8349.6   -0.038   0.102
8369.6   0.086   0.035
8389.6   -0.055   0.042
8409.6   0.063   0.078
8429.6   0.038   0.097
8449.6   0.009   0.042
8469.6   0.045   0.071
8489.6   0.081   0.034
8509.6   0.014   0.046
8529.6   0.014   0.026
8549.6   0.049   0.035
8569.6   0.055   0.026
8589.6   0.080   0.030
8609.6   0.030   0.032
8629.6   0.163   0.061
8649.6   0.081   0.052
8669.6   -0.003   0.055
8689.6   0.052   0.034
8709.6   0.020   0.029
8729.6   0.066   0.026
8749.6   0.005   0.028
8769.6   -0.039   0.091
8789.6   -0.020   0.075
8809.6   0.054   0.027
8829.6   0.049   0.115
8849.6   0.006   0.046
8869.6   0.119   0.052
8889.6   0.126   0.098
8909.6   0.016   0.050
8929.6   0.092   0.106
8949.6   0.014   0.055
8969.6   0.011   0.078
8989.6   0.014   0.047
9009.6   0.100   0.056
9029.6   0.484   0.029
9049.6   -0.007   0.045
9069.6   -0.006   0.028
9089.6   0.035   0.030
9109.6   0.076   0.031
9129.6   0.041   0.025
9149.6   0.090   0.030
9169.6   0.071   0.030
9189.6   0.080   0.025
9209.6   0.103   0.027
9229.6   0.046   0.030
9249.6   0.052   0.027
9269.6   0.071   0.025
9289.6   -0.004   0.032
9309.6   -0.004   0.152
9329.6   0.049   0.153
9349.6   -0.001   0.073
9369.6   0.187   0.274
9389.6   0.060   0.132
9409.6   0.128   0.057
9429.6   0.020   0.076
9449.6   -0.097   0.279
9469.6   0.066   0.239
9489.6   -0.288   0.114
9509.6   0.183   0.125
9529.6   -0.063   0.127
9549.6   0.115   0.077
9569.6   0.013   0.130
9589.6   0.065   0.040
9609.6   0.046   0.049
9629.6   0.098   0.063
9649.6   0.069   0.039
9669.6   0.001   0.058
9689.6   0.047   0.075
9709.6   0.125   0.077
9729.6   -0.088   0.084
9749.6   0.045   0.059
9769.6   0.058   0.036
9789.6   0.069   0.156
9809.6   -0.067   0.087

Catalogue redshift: 1.42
